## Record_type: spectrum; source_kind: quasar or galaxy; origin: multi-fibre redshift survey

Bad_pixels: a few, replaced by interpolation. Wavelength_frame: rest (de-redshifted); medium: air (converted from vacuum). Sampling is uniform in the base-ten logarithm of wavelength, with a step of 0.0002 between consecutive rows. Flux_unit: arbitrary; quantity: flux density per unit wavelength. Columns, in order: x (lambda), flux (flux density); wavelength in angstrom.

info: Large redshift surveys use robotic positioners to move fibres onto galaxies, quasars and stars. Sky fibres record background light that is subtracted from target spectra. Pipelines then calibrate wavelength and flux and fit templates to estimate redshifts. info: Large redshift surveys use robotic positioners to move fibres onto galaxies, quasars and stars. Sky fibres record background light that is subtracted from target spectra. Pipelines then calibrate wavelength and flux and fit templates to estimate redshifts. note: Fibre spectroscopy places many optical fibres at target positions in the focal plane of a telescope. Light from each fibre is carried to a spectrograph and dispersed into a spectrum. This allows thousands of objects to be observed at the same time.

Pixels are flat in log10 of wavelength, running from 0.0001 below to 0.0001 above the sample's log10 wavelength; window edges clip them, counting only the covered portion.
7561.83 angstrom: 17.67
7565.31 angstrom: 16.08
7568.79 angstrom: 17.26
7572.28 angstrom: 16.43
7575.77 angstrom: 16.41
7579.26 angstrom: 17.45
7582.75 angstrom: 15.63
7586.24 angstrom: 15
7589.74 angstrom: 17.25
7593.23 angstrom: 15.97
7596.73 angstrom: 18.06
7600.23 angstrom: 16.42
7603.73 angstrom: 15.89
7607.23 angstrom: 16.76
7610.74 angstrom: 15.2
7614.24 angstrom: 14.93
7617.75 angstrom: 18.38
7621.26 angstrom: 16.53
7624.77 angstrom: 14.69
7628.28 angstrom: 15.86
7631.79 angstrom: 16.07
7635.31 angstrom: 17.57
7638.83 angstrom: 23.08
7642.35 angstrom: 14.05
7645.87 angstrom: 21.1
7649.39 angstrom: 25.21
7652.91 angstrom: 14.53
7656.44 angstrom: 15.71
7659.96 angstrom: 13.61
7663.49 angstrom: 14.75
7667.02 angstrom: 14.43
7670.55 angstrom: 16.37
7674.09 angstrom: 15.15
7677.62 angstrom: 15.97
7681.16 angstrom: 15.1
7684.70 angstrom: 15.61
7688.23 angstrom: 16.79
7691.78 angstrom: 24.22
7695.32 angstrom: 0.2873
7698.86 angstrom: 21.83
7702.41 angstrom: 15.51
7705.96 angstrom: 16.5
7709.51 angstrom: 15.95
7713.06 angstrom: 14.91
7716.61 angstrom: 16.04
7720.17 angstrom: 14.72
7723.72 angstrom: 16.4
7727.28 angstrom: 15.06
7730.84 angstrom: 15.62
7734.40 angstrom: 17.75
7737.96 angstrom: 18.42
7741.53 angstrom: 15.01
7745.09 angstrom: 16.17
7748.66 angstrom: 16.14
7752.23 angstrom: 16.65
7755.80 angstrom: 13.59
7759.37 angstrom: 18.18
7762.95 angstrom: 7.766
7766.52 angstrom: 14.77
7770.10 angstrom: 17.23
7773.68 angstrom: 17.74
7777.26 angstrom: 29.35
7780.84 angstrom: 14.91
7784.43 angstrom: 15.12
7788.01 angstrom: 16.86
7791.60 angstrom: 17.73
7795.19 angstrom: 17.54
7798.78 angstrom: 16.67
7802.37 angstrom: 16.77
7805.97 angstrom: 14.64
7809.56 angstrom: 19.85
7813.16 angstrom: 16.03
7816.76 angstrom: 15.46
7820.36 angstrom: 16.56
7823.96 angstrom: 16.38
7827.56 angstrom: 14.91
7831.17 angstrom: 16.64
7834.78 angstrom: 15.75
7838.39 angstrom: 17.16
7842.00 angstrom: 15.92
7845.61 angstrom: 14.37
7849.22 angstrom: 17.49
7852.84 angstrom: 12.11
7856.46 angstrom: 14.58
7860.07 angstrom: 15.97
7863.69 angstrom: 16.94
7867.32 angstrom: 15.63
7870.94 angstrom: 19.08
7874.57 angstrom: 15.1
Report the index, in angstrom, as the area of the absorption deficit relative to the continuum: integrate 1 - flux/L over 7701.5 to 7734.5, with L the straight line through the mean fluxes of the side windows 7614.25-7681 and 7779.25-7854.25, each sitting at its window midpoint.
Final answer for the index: 1.5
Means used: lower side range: 16.7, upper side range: 16.2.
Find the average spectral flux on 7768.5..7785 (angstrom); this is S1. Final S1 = 19.2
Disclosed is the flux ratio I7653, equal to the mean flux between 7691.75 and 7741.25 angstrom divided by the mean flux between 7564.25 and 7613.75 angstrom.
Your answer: 0.95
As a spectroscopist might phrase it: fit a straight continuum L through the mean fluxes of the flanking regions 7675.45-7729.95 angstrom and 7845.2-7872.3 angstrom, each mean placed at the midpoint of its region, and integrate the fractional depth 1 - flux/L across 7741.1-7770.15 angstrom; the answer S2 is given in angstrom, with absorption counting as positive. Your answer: 1.4 angstrom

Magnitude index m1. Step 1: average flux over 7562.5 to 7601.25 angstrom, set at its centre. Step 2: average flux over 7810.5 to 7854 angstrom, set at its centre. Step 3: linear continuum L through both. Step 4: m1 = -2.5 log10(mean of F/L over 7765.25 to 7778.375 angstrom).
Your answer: -0.21 mag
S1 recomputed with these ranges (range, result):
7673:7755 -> 15.9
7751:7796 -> 16.7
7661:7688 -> 15.4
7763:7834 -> 16.9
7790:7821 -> 16.8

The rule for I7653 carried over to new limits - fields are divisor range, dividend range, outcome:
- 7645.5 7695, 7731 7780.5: 1.02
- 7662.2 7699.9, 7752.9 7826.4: 1.08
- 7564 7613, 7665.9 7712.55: 0.96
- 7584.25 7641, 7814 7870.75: 0.95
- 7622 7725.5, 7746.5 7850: 1.01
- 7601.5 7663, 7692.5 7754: 0.92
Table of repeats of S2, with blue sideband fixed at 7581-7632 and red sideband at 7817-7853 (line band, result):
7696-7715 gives 0.09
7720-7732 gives 0.36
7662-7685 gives 1.09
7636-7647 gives -2.04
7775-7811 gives -4.48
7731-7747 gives -0.70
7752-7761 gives -0.02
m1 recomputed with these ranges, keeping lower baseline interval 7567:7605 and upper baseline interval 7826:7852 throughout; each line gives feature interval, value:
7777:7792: -0.11 mag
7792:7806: -0.05 mag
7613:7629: 0.02 mag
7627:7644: -0.06 mag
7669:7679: 0.03 mag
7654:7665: 0.12 mag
